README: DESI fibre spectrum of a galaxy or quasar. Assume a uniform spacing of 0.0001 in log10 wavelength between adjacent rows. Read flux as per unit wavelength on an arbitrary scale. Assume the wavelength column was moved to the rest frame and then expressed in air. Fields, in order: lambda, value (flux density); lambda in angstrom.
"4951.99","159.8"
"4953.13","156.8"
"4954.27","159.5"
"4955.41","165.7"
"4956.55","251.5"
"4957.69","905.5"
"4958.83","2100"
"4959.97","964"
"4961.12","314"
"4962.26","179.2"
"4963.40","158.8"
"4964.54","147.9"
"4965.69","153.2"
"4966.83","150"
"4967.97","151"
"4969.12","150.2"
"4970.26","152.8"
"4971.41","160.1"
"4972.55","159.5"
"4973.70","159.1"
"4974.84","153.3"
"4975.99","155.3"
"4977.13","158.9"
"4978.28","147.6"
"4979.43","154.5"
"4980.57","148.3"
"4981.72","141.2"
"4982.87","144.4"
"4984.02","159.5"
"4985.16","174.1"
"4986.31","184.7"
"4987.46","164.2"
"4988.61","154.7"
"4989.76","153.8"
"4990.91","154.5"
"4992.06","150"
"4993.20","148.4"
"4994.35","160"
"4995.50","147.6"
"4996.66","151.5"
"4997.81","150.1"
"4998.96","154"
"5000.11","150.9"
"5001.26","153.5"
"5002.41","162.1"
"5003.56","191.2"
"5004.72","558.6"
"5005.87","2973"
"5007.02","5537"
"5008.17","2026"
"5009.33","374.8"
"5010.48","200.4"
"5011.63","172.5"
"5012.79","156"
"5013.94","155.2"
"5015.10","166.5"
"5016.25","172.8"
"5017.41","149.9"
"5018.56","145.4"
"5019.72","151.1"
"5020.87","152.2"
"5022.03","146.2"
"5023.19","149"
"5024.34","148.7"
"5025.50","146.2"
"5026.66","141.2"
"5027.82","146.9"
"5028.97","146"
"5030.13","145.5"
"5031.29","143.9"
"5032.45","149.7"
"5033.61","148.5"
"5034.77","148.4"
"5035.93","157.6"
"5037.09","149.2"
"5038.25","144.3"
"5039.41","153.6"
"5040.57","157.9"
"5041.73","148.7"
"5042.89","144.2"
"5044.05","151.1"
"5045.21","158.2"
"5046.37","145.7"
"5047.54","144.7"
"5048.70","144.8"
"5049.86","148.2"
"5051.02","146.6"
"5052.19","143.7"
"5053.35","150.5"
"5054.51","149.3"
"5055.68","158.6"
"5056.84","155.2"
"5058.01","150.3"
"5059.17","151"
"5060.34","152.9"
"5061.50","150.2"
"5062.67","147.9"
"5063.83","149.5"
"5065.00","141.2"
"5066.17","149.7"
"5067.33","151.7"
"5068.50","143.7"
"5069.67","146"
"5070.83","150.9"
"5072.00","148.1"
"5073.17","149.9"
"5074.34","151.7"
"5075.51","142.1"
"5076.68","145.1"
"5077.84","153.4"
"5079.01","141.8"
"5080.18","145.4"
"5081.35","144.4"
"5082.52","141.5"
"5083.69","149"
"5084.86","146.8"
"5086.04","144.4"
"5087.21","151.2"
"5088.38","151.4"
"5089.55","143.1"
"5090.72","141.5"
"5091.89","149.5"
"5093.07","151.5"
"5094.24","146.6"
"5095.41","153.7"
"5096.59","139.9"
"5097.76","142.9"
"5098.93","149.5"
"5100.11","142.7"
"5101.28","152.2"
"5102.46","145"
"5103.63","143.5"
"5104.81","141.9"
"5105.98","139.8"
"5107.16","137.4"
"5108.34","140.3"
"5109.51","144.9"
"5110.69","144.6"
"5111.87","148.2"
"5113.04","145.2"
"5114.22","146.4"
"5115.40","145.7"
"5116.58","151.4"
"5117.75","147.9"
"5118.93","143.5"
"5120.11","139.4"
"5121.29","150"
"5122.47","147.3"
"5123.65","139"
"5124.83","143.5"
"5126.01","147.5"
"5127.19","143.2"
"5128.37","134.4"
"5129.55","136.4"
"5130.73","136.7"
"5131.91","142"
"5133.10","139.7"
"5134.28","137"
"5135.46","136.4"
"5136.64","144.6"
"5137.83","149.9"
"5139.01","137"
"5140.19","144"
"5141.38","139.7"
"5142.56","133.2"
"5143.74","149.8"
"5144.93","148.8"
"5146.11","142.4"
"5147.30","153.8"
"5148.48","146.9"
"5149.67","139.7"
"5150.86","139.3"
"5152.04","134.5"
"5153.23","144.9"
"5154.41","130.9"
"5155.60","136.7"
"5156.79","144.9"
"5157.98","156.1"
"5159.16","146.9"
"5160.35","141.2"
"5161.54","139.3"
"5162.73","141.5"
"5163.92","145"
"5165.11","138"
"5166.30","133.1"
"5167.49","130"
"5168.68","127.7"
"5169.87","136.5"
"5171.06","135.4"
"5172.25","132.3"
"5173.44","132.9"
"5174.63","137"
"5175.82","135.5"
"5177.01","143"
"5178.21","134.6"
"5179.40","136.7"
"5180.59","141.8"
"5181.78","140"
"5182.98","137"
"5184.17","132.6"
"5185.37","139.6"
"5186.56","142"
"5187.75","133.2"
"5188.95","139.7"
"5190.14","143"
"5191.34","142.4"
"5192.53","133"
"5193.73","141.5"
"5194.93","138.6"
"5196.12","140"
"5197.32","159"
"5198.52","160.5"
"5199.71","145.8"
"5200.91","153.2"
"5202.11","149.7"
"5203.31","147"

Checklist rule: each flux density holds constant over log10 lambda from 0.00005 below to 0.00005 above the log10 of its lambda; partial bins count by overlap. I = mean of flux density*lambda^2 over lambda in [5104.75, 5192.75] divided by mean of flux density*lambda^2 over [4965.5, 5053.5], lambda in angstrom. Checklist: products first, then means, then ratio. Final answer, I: 0.5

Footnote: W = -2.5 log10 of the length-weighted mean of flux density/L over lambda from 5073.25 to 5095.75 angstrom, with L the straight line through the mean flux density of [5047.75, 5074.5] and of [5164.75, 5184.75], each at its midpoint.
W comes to -0.006 mag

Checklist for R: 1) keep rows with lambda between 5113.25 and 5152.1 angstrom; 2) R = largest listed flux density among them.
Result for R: 153.8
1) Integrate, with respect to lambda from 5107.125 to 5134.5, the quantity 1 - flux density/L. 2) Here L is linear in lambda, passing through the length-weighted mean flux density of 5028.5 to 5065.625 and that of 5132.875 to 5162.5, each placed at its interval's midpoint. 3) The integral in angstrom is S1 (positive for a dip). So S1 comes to 0.2 angstrom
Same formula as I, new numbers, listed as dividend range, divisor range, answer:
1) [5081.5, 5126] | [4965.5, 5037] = 0.46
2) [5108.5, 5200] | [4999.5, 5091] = 0.52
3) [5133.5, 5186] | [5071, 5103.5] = 0.98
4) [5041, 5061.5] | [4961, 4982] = 0.97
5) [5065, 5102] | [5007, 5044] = 0.49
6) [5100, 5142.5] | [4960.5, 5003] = 0.94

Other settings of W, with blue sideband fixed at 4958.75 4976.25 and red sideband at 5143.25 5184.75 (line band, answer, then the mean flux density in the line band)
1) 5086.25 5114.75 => 0.281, 146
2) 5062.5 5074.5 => 0.396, 148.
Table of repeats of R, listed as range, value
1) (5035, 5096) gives 158.6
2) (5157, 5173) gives 156.1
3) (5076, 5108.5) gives 153.7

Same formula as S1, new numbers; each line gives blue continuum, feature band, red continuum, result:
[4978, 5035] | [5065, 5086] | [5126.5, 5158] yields 8.9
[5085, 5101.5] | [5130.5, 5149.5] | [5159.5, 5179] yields -0.3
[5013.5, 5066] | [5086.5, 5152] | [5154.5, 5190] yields -0.5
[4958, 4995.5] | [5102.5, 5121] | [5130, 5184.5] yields 2.6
